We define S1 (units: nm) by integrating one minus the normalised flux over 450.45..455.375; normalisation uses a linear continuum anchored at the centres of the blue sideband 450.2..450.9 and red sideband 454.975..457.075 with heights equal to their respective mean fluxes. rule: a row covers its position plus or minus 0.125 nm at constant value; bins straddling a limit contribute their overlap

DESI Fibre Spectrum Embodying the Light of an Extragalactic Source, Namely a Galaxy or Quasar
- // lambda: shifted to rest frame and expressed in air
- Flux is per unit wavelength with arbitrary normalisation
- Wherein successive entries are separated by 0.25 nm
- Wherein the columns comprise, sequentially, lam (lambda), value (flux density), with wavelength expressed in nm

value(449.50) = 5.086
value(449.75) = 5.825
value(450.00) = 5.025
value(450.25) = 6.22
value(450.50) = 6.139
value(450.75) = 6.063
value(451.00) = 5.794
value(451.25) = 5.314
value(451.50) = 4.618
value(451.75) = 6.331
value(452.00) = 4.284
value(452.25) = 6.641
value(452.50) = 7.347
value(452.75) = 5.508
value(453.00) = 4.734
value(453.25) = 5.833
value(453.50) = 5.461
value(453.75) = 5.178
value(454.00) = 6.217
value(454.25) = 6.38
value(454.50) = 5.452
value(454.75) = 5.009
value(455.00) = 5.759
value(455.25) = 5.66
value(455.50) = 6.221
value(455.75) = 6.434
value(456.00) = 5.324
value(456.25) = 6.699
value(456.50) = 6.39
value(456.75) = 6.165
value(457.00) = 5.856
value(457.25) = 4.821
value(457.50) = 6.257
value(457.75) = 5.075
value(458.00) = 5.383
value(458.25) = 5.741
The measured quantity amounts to 0.34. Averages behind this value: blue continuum 6.12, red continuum 6.08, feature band 5.68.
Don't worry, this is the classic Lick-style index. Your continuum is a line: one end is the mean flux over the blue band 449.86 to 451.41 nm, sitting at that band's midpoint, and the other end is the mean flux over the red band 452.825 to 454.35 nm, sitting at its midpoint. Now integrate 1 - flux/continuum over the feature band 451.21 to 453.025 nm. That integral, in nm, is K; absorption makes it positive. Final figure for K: 0.005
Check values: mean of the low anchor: 5.73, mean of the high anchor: 5.62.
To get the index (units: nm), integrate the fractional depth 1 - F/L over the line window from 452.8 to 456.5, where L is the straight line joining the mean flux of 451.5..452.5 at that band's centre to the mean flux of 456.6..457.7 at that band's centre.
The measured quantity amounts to 0.010 nm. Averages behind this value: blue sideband 5.81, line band 5.76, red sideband 5.74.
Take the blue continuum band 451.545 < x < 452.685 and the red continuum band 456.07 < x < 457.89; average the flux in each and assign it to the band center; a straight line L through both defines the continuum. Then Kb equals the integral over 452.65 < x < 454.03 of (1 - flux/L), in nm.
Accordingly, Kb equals 0.12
